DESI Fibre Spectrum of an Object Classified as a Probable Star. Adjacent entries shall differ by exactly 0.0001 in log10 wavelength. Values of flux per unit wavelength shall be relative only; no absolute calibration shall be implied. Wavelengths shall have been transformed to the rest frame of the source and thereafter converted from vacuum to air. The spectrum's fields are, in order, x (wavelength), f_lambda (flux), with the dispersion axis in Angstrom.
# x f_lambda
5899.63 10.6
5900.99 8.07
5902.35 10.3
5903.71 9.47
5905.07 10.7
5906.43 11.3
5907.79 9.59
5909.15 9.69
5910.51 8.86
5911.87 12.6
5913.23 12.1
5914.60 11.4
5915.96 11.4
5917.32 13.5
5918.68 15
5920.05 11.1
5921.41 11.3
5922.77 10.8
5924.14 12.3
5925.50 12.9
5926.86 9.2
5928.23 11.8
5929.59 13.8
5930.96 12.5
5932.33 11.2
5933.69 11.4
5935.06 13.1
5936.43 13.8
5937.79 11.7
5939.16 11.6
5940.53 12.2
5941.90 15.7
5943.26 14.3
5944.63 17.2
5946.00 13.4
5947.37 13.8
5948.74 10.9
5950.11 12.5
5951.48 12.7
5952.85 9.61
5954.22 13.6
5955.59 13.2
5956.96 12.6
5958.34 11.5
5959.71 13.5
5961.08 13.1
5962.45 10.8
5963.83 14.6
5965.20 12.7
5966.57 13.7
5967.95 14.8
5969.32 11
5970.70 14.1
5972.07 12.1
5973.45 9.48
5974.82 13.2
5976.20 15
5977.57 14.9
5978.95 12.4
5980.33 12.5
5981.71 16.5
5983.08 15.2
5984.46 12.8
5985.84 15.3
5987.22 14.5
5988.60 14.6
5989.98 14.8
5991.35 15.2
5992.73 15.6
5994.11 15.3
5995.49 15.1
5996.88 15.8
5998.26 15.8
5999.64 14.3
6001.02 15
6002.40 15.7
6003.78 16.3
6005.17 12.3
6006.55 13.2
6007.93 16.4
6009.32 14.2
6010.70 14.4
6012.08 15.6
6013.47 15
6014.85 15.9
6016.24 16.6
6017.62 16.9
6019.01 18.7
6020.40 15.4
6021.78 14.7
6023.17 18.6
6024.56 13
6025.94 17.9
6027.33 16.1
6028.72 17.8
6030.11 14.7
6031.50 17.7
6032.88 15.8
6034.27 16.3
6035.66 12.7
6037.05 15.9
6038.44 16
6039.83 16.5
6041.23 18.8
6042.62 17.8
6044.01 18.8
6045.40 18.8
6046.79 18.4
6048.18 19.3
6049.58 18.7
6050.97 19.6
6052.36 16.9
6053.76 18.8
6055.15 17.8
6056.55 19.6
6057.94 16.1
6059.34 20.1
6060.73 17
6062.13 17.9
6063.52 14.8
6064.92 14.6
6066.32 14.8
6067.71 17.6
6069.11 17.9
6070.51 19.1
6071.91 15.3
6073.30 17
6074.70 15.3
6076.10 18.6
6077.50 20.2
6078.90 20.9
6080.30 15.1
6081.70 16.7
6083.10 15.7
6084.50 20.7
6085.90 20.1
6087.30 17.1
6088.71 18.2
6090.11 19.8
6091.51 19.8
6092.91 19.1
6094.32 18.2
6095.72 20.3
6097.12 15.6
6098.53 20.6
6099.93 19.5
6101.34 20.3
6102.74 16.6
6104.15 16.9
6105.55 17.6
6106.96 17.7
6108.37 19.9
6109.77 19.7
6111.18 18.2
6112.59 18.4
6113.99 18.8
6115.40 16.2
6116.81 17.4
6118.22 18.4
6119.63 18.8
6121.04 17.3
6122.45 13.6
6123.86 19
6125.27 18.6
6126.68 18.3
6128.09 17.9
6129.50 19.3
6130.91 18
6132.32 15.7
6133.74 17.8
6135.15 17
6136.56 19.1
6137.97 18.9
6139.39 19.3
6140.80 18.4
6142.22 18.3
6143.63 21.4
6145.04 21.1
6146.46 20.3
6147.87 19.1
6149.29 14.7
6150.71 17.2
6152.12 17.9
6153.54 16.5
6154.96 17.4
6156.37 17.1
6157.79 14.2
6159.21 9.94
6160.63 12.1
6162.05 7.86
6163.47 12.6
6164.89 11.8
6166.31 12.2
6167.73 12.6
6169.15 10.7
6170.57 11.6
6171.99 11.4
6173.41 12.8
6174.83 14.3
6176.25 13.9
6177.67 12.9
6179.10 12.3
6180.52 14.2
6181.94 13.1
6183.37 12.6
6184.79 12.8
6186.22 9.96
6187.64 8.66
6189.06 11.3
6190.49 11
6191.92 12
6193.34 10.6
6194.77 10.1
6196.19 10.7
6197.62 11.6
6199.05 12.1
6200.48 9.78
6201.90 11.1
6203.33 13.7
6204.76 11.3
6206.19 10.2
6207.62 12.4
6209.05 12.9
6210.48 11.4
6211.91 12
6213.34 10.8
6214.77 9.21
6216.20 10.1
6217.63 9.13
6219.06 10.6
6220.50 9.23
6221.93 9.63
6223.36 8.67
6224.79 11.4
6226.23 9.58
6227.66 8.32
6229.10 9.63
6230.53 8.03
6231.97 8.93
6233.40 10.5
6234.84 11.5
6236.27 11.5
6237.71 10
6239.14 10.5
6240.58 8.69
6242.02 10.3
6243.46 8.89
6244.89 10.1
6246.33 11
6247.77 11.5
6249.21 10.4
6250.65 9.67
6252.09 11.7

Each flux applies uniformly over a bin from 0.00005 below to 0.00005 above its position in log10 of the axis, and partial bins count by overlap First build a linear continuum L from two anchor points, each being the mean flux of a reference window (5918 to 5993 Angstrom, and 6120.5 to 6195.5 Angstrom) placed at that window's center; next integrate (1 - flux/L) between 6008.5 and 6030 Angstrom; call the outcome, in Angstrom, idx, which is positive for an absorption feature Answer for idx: -3.8 Angstrom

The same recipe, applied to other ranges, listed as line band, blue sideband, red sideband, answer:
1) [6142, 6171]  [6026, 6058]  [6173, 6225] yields -4.5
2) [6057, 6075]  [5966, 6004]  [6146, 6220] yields -4.3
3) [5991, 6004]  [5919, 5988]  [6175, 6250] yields -2.9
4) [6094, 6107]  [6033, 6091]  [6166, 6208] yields -2.1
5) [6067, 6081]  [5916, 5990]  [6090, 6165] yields -1.4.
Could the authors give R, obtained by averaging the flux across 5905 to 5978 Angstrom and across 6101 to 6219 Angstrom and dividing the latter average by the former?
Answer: 1.18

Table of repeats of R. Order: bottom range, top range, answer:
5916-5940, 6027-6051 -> 1.41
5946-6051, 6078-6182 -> 1.13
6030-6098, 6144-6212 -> 0.73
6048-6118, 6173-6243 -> 0.61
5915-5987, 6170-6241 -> 0.86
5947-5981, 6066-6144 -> 1.43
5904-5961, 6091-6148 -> 1.51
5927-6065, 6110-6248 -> 0.90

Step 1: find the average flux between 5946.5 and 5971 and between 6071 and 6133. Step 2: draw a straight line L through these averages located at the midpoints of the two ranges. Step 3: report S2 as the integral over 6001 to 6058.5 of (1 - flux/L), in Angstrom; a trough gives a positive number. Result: -4.4 Angstrom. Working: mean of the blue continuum 12.7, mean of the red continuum 18.1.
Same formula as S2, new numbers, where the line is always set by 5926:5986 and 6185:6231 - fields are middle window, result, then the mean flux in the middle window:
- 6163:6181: -2.7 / 12.5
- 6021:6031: -3.1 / 16.1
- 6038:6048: -4.8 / 18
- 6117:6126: -4.9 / 17.6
